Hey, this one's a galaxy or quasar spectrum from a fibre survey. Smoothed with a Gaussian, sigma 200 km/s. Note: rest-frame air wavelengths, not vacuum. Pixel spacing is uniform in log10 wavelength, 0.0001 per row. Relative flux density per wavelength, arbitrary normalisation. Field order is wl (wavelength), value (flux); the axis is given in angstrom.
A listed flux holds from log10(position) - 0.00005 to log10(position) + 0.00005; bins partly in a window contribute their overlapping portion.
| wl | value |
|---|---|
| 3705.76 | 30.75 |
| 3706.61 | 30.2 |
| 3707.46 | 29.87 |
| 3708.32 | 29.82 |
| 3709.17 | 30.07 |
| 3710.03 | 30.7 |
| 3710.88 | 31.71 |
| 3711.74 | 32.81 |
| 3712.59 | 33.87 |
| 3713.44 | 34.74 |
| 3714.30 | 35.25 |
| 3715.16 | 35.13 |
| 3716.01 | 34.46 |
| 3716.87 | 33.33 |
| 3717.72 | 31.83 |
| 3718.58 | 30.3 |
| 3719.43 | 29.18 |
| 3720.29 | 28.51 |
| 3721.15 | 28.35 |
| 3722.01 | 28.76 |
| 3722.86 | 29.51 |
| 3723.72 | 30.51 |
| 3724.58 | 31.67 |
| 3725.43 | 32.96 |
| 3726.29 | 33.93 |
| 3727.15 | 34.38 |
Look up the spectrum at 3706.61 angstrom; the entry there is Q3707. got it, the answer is 30.2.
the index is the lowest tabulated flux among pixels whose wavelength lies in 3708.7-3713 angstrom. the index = 30.07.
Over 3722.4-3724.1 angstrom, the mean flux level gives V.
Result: 30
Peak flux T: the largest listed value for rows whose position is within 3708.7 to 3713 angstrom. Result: 33.87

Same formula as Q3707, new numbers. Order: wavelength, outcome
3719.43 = 29.18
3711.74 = 32.81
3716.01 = 34.46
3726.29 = 33.93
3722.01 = 28.76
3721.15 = 28.35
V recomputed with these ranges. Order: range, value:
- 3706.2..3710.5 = 30.1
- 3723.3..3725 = 31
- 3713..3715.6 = 35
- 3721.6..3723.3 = 29.2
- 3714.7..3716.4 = 34.8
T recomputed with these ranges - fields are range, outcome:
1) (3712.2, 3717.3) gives 35.25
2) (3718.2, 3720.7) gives 30.3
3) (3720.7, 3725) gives 31.67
